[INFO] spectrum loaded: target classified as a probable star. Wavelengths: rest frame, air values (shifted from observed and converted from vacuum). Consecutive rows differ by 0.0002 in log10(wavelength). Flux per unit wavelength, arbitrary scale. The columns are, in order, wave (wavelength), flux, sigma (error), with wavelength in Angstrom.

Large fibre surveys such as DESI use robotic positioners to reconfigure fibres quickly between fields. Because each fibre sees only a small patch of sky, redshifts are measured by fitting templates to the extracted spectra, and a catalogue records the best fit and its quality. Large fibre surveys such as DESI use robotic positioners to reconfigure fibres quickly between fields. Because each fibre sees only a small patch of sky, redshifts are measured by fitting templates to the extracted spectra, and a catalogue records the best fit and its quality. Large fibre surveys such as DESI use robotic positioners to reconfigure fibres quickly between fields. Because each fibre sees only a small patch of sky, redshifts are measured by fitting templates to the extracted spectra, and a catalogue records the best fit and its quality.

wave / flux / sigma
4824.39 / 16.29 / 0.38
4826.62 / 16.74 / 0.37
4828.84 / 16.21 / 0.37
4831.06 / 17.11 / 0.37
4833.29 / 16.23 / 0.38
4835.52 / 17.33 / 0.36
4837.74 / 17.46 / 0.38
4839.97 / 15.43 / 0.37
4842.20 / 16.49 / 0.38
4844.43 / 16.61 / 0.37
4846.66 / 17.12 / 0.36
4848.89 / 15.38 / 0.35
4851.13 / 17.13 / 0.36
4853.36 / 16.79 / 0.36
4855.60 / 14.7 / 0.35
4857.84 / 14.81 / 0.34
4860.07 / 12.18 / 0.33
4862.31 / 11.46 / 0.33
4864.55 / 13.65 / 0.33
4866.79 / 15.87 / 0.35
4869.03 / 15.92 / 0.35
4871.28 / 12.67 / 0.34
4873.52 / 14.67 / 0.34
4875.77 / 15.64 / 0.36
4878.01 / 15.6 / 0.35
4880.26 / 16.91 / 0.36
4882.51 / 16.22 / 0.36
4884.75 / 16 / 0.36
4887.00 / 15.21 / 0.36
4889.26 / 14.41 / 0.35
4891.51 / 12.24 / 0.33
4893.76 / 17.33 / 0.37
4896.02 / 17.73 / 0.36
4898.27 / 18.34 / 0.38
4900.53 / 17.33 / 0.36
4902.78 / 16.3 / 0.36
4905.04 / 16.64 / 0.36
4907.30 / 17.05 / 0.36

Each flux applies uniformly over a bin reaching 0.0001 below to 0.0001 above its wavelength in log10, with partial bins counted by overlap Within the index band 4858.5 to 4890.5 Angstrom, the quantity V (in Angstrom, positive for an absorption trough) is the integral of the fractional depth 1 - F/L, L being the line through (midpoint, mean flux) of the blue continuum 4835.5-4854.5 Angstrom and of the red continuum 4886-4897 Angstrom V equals 2.1 Angstrom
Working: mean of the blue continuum 16.6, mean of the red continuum 15.3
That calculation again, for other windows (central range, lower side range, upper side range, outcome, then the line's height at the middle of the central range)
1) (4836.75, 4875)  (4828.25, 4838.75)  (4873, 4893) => 2.33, 16.2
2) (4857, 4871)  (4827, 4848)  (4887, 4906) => 2.19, 16.5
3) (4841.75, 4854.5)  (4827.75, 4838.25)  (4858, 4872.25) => -1.02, 15.4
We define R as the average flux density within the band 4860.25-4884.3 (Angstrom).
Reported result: 14.8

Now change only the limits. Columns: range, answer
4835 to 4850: 16.5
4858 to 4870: 13.9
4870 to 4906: 15.8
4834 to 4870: 15.5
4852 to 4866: 14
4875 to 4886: 16.1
